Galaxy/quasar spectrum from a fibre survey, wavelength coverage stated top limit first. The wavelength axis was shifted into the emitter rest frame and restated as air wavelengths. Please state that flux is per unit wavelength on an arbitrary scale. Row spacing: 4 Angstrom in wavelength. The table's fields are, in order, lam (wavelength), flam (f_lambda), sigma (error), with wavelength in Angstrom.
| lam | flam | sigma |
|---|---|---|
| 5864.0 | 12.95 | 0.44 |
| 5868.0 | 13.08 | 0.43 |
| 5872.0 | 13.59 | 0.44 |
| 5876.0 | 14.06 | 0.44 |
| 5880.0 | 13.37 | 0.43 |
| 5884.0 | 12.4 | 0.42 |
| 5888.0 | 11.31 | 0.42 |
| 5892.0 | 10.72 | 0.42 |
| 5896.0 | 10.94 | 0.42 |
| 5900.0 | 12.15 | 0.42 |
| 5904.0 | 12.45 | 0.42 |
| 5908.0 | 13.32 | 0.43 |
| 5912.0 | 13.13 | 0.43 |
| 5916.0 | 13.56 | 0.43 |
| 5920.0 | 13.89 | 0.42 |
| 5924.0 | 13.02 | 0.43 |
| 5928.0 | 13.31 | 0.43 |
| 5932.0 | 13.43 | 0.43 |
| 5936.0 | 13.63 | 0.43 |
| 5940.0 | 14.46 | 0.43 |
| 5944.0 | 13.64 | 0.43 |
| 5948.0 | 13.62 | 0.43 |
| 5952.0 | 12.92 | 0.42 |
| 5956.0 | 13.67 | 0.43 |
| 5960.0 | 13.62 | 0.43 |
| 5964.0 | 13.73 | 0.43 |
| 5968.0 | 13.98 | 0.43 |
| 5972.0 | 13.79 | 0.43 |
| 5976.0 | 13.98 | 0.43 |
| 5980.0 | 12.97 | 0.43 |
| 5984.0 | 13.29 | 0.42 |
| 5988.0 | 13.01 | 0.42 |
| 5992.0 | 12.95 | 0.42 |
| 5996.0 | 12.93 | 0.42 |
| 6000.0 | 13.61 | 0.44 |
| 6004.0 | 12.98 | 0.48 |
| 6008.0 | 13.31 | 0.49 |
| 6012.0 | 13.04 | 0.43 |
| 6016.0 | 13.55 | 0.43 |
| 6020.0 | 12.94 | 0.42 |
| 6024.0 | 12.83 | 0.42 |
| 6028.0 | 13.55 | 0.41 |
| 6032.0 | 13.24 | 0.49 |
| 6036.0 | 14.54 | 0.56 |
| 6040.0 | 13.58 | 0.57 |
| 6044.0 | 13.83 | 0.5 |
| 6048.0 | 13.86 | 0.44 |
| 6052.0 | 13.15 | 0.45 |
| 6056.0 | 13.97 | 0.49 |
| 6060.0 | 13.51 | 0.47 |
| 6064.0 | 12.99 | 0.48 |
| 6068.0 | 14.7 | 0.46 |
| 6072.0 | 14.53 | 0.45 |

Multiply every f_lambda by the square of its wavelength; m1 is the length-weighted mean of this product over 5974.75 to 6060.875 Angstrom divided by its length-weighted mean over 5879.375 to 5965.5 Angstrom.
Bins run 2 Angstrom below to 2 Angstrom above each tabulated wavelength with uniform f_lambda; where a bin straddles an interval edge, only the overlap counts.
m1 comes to 1.1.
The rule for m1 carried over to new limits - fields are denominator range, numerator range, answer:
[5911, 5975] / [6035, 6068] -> 1.05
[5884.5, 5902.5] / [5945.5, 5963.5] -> 1.21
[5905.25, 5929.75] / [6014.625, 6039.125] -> 1.05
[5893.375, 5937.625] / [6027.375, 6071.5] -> 1.11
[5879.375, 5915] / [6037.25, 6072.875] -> 1.19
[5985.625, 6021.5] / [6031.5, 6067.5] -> 1.06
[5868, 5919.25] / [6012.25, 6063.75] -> 1.12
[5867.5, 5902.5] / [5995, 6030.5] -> 1.11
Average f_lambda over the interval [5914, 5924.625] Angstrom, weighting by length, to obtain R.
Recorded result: 13.6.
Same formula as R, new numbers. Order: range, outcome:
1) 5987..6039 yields 13.3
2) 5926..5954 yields 13.6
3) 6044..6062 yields 13.6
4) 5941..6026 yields 13.4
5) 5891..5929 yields 12.7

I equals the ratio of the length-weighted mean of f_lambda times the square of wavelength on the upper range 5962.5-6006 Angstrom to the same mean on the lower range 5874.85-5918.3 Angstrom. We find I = 1.10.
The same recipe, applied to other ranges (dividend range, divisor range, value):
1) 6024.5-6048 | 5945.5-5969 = 1.04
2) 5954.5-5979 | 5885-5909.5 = 1.19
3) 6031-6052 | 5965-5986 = 1.03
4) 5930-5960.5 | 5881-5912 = 1.15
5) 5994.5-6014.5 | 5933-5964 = 0.98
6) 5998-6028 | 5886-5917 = 1.13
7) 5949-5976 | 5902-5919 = 1.06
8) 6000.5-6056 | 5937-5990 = 1.01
